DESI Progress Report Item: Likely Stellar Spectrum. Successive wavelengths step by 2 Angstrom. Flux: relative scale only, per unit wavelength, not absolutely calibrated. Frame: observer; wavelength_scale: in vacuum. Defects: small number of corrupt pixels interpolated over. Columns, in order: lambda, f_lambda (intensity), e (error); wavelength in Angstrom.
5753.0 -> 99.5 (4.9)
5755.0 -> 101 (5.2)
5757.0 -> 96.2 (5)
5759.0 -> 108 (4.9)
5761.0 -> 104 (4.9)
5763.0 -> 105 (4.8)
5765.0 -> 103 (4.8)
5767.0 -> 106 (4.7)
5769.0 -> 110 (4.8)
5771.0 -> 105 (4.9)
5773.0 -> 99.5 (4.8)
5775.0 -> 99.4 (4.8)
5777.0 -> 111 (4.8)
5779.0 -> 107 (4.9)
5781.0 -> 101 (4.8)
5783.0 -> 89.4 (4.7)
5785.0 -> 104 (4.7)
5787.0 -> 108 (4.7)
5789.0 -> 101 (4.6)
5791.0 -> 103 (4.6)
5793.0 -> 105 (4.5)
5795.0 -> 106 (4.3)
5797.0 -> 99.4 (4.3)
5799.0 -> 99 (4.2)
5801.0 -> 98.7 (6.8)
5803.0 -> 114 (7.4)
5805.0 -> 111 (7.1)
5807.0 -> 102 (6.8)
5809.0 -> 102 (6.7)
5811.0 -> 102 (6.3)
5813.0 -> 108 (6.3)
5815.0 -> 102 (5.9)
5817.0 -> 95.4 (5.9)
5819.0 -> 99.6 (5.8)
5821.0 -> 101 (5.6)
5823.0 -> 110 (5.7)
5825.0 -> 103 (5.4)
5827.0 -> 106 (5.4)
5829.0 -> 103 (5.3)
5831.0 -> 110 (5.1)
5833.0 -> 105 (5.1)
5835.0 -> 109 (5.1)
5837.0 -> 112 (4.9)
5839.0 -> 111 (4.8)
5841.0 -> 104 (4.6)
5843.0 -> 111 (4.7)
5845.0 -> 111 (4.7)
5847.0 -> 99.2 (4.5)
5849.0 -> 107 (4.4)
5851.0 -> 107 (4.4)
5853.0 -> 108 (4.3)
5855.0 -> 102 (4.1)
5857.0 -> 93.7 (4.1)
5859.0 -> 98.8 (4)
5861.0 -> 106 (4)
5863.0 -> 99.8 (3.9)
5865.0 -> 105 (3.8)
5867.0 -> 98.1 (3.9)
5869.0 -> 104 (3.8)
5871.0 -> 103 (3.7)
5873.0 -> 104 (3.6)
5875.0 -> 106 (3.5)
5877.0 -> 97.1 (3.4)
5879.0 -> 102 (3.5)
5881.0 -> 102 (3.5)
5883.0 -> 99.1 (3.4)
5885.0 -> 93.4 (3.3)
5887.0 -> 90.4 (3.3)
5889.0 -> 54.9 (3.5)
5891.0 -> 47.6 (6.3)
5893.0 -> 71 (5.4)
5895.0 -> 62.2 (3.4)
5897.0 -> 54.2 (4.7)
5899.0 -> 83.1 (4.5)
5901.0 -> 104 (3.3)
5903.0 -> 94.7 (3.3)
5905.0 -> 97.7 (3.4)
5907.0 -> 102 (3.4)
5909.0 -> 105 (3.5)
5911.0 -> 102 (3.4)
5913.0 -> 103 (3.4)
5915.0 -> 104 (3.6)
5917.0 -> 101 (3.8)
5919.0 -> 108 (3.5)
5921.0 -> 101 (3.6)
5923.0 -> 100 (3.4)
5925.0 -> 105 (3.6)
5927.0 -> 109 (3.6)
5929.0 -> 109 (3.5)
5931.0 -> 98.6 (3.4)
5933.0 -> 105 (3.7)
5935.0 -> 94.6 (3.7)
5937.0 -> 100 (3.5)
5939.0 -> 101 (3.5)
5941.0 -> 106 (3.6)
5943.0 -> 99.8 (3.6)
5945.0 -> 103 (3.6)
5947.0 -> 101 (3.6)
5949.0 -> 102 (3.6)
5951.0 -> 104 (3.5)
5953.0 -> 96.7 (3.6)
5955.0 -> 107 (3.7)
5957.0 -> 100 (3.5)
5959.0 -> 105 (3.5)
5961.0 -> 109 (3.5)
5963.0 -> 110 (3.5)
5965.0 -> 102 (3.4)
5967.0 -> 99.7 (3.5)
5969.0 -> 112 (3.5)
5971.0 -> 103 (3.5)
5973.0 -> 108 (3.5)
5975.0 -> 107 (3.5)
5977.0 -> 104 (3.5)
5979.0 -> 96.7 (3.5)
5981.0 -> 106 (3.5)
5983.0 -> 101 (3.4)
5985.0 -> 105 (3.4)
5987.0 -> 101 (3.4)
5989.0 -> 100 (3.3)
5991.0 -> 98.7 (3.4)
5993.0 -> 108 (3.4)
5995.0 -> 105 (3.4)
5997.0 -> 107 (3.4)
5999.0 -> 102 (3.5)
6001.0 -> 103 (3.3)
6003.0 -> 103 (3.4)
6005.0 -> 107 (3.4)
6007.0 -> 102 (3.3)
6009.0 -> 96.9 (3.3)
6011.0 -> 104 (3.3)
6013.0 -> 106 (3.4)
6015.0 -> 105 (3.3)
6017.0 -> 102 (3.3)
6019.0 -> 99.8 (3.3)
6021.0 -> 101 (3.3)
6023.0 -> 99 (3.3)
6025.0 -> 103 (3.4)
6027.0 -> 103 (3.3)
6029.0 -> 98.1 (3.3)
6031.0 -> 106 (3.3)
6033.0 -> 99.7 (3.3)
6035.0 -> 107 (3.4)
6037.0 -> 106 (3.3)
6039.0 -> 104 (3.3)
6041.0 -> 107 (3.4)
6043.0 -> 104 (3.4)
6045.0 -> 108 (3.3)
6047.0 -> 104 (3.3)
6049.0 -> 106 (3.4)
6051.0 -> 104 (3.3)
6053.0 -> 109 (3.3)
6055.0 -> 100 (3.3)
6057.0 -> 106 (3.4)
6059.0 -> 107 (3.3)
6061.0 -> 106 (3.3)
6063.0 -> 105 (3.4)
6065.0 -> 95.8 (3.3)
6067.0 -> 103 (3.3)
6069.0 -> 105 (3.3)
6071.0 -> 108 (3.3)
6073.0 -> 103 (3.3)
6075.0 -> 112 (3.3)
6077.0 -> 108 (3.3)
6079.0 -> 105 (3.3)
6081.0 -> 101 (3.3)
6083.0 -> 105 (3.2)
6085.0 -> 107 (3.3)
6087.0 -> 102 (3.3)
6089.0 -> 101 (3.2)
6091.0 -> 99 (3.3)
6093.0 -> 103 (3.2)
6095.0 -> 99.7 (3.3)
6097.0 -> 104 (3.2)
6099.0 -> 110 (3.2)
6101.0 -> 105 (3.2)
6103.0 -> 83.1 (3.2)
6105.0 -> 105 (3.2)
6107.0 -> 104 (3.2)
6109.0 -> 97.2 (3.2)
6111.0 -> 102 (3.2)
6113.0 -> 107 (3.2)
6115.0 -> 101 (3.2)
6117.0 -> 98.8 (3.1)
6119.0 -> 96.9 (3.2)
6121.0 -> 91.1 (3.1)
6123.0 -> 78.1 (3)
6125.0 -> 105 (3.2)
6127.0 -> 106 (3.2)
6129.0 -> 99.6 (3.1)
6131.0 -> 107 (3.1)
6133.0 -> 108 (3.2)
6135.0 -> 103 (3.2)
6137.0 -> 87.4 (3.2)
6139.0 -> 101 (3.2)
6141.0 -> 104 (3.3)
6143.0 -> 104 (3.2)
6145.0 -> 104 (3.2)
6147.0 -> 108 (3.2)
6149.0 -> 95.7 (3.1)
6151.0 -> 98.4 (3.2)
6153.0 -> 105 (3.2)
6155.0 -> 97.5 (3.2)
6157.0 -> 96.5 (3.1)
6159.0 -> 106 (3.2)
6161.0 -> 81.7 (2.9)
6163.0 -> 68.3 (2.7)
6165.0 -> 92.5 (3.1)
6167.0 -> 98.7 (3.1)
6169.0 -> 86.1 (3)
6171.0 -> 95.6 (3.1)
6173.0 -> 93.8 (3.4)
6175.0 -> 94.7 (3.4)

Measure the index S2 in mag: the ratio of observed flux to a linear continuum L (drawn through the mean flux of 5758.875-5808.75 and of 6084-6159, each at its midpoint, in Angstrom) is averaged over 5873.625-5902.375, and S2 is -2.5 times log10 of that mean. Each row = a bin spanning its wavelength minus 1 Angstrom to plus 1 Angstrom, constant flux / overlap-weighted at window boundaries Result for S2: 0.22 mag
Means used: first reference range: 104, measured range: 83.8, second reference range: 101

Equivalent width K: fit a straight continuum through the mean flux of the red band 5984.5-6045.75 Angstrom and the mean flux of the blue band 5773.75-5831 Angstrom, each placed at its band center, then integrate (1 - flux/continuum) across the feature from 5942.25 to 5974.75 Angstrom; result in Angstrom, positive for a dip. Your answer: -0.2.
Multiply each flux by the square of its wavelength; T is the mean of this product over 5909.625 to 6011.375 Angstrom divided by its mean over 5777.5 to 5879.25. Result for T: 1.0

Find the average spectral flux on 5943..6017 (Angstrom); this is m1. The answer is 104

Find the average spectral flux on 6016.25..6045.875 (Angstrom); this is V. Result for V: 103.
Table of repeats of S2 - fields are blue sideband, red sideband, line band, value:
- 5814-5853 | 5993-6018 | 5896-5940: 0.059 mag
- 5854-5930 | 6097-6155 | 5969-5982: -0.081 mag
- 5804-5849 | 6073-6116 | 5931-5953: 0.032 mag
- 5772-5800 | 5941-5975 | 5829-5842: -0.054 mag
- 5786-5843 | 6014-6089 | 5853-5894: 0.113 mag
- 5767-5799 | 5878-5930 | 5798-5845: -0.059 mag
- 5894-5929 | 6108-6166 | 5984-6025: -0.059 mag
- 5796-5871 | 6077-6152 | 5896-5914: 0.104 mag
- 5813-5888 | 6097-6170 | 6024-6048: -0.043 mag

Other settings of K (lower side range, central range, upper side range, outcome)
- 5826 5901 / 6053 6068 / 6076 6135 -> -0.5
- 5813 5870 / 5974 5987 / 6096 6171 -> -0.2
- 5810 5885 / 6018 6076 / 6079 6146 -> -1.4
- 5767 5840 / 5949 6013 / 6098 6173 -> -1.7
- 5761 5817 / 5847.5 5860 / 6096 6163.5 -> 0.0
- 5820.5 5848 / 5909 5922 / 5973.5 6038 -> 0.2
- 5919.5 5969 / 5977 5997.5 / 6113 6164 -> -0.2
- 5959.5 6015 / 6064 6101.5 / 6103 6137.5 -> -1.2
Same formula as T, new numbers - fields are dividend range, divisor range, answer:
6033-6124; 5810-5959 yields 1.10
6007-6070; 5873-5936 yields 1.15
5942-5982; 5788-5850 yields 1.04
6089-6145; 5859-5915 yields 1.17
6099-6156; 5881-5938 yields 1.16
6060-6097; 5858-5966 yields 1.12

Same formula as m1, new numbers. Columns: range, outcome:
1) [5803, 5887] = 104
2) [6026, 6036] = 103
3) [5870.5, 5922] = 91.9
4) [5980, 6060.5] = 104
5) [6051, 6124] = 102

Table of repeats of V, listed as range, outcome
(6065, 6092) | 104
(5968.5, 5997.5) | 104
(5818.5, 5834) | 105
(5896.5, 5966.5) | 101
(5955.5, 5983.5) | 105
